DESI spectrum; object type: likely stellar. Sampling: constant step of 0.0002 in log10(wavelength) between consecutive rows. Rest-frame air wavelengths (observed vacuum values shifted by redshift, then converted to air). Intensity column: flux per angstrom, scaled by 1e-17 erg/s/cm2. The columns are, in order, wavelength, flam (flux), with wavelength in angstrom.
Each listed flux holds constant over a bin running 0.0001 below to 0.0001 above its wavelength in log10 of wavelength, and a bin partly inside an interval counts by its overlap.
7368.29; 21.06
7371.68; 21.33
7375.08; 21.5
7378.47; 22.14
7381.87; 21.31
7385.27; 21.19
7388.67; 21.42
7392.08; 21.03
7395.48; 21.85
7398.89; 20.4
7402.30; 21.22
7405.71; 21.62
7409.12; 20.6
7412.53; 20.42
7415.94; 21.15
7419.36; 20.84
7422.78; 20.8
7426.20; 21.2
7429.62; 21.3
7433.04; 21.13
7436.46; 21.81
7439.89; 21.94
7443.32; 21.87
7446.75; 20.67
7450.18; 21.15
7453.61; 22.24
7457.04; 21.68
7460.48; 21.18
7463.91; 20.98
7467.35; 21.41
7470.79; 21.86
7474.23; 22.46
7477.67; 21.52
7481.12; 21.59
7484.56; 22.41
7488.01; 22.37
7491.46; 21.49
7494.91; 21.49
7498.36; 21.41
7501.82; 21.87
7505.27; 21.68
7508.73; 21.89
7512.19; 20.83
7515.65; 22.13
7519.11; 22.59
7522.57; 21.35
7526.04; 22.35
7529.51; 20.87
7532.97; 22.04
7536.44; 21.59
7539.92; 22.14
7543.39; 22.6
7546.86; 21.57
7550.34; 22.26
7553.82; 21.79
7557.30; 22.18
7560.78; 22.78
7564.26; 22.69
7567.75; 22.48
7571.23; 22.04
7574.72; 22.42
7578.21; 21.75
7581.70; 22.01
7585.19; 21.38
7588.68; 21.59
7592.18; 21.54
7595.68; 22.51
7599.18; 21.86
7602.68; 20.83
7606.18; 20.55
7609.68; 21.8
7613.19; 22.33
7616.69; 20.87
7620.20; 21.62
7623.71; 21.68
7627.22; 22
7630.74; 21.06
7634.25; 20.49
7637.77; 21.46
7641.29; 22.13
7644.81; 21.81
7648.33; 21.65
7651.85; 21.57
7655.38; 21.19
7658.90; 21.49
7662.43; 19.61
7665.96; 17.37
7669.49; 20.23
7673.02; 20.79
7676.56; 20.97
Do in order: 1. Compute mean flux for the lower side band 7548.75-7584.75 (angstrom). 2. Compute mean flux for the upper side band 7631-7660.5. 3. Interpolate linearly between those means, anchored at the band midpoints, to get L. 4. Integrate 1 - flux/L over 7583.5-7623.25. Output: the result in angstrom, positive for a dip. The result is 0.58 angstrom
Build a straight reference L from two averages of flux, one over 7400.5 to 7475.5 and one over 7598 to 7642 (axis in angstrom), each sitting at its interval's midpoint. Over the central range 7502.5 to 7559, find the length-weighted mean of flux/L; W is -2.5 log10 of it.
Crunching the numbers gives -0.02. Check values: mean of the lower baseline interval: 21.3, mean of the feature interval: 21.9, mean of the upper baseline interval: 21.4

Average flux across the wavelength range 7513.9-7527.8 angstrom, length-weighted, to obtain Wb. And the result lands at 22.1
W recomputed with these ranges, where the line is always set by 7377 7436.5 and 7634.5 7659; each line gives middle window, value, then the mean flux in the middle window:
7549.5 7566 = -0.046 mag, 22.3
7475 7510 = -0.024 mag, 21.8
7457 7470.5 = -0.003 mag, 21.3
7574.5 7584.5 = -0.025 mag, 21.9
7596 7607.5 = 0.010 mag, 21.3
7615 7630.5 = 0.001 mag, 21.5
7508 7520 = -0.024 mag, 21.8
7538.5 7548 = -0.038 mag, 22.2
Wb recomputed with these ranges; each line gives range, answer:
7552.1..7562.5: 22.3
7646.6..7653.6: 21.6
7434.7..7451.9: 21.5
